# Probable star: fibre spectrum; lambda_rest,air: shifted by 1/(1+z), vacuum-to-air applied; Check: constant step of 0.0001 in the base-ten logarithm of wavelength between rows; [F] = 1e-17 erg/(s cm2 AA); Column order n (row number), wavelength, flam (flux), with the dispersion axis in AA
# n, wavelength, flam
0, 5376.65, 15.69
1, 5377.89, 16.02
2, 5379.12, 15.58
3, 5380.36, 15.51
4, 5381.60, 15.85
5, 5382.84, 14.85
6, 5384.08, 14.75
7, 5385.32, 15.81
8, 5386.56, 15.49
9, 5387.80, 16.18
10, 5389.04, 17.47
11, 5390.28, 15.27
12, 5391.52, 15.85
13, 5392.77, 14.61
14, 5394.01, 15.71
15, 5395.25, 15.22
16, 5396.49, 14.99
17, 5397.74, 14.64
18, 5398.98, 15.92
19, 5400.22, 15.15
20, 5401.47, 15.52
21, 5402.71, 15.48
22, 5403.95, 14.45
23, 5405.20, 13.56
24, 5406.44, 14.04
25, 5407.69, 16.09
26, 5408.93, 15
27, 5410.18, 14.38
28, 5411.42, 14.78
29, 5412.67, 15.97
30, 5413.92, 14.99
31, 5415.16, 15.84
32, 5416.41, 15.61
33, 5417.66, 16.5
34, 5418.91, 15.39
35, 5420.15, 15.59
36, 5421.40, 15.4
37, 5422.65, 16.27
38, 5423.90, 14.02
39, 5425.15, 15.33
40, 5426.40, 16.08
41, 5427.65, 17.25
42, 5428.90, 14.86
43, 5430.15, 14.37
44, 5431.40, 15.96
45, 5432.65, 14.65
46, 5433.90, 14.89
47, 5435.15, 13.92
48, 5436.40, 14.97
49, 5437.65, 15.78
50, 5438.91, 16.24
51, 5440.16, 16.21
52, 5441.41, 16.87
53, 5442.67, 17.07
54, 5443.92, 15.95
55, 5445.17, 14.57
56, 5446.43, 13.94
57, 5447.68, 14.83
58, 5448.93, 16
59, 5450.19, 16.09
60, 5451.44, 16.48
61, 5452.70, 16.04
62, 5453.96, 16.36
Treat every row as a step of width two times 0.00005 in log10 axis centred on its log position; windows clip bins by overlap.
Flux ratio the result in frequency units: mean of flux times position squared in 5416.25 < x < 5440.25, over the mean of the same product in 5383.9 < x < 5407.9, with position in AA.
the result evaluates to 1.0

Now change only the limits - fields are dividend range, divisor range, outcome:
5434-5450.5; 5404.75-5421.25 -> 1.03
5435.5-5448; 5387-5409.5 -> 1.04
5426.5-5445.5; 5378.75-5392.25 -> 1.01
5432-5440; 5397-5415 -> 1.02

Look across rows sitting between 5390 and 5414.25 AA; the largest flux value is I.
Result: 16.09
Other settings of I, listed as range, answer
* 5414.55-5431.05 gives 17.25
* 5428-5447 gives 17.07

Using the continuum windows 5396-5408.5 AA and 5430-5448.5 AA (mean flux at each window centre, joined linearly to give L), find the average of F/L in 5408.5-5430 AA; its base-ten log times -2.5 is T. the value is -0.021 mag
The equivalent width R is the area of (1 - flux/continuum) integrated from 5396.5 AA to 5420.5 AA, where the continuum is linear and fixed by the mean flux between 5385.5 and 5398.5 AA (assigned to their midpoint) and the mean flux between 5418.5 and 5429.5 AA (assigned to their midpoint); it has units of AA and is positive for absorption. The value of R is 0.6 AA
